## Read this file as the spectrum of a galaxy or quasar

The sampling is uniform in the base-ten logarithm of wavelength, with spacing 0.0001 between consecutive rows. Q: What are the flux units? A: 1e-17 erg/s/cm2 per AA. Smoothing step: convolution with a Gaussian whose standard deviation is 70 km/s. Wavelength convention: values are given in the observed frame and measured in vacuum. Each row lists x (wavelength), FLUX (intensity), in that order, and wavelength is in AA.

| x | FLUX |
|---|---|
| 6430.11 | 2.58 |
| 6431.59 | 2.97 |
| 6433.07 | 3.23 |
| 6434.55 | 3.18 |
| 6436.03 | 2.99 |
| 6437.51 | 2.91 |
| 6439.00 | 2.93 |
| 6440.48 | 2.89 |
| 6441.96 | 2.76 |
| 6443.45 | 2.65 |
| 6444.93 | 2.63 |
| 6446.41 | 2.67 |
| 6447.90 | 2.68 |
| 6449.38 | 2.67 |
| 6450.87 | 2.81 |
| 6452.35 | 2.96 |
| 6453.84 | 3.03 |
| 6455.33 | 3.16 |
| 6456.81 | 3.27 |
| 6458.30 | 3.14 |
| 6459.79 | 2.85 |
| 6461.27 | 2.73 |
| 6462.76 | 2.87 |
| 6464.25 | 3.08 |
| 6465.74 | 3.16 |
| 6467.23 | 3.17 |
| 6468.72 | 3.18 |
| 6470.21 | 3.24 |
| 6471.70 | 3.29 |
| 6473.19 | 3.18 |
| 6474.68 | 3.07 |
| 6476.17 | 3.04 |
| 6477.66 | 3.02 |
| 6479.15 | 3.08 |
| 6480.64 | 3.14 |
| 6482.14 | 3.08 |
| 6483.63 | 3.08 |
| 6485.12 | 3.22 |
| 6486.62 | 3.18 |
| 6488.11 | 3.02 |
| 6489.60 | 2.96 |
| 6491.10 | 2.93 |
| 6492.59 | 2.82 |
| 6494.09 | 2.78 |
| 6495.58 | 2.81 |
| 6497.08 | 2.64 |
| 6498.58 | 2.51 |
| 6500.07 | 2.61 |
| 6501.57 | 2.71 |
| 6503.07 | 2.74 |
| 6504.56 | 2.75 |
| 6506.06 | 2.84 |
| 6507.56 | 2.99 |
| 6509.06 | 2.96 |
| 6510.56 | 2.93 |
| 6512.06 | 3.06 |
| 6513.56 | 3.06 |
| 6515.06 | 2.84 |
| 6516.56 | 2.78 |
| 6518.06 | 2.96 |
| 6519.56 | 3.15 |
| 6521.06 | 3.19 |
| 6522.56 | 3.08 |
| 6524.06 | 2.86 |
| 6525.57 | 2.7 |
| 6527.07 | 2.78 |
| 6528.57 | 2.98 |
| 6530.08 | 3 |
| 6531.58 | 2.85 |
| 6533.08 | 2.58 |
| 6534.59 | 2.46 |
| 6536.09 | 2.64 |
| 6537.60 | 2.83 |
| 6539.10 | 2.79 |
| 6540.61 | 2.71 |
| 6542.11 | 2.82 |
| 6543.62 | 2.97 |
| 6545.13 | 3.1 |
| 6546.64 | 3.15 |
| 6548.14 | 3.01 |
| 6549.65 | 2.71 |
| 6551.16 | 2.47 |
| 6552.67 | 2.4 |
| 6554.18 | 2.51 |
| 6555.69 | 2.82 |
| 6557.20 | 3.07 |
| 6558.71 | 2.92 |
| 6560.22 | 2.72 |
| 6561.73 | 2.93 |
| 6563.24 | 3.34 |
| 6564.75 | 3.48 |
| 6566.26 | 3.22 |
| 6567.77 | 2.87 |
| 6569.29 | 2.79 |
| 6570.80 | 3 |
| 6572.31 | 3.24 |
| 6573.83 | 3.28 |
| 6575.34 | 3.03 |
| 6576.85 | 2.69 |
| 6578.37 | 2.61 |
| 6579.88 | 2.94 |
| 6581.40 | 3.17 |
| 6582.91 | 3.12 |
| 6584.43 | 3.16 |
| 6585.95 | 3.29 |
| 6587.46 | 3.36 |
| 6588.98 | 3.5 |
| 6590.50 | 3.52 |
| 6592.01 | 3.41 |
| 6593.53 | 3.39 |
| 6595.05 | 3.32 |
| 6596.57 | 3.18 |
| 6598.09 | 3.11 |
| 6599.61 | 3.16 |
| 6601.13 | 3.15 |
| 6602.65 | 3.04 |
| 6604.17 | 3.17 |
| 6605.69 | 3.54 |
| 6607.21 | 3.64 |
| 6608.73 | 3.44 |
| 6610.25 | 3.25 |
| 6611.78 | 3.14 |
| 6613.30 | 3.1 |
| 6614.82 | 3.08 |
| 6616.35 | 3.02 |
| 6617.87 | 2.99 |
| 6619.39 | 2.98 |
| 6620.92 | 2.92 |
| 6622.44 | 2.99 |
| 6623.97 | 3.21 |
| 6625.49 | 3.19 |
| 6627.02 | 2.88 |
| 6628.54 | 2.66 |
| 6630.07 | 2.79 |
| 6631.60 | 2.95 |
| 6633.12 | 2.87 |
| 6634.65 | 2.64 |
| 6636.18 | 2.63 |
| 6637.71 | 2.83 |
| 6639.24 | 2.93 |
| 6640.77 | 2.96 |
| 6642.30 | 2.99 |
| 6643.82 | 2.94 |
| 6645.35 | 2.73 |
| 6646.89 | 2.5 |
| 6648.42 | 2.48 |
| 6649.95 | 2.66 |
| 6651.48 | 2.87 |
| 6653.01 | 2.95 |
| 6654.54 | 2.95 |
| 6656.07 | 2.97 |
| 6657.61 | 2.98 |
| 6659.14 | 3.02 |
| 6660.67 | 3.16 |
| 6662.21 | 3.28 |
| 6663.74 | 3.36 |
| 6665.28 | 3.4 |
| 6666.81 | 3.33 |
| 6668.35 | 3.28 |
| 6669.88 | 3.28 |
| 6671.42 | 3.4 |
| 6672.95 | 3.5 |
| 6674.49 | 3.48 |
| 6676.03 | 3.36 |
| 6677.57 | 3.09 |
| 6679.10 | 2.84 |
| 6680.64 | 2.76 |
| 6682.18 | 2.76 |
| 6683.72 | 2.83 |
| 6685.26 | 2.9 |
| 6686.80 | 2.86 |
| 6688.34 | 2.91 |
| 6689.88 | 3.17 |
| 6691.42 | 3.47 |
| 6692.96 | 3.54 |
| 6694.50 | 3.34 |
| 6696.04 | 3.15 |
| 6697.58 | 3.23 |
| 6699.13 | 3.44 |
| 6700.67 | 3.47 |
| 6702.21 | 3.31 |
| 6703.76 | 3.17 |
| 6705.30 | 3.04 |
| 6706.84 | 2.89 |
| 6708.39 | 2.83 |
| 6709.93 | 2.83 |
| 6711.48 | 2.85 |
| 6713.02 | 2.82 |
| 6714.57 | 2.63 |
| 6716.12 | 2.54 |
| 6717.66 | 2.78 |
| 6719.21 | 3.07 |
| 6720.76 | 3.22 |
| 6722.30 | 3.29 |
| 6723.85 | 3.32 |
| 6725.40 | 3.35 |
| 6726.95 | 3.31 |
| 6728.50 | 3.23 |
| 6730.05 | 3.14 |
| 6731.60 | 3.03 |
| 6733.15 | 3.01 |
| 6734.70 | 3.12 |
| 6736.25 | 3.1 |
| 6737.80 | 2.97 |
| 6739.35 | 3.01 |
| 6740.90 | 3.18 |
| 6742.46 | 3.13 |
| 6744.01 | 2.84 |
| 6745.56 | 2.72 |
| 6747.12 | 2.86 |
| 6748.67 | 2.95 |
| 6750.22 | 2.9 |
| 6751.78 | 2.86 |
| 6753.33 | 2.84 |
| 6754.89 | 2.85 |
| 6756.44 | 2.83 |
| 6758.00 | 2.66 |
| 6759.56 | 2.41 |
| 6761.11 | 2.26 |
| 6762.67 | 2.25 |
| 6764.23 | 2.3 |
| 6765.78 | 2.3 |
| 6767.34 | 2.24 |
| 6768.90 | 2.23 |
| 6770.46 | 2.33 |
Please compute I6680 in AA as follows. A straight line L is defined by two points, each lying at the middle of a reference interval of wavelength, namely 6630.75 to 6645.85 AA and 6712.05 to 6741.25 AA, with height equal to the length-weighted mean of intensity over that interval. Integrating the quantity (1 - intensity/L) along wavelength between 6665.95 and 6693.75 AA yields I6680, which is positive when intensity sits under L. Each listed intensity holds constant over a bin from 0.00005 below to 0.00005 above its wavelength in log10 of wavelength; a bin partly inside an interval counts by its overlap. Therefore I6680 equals -2.0 AA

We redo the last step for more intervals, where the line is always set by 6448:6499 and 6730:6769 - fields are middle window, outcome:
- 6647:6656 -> 0.2 AA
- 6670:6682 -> -1.5 AA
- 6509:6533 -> 0.2 AA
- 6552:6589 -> -1.1 AA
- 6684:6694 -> -1.1 AA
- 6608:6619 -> -1.0 AA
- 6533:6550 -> 0.7 AA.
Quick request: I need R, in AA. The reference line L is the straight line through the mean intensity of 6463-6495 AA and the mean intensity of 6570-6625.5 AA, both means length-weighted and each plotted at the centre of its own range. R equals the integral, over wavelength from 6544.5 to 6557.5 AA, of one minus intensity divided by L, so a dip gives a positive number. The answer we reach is 1.4 AA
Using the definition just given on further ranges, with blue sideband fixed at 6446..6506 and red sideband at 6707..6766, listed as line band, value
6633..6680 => -1.8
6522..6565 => 1.4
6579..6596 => -2.1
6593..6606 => -1.3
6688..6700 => -1.6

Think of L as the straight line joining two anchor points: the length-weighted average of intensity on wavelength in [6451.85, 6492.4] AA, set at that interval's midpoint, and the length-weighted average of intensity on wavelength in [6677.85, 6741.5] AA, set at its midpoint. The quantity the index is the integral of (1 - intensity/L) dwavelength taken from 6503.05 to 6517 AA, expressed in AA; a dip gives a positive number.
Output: 0.8 AA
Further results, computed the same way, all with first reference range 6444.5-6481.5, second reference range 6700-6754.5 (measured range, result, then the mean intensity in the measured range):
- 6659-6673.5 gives -1.4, 3.31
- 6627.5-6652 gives 1.9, 2.78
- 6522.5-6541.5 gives 1.5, 2.78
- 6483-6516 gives 1.4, 2.88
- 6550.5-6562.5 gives 1.1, 2.73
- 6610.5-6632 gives 0.1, 3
